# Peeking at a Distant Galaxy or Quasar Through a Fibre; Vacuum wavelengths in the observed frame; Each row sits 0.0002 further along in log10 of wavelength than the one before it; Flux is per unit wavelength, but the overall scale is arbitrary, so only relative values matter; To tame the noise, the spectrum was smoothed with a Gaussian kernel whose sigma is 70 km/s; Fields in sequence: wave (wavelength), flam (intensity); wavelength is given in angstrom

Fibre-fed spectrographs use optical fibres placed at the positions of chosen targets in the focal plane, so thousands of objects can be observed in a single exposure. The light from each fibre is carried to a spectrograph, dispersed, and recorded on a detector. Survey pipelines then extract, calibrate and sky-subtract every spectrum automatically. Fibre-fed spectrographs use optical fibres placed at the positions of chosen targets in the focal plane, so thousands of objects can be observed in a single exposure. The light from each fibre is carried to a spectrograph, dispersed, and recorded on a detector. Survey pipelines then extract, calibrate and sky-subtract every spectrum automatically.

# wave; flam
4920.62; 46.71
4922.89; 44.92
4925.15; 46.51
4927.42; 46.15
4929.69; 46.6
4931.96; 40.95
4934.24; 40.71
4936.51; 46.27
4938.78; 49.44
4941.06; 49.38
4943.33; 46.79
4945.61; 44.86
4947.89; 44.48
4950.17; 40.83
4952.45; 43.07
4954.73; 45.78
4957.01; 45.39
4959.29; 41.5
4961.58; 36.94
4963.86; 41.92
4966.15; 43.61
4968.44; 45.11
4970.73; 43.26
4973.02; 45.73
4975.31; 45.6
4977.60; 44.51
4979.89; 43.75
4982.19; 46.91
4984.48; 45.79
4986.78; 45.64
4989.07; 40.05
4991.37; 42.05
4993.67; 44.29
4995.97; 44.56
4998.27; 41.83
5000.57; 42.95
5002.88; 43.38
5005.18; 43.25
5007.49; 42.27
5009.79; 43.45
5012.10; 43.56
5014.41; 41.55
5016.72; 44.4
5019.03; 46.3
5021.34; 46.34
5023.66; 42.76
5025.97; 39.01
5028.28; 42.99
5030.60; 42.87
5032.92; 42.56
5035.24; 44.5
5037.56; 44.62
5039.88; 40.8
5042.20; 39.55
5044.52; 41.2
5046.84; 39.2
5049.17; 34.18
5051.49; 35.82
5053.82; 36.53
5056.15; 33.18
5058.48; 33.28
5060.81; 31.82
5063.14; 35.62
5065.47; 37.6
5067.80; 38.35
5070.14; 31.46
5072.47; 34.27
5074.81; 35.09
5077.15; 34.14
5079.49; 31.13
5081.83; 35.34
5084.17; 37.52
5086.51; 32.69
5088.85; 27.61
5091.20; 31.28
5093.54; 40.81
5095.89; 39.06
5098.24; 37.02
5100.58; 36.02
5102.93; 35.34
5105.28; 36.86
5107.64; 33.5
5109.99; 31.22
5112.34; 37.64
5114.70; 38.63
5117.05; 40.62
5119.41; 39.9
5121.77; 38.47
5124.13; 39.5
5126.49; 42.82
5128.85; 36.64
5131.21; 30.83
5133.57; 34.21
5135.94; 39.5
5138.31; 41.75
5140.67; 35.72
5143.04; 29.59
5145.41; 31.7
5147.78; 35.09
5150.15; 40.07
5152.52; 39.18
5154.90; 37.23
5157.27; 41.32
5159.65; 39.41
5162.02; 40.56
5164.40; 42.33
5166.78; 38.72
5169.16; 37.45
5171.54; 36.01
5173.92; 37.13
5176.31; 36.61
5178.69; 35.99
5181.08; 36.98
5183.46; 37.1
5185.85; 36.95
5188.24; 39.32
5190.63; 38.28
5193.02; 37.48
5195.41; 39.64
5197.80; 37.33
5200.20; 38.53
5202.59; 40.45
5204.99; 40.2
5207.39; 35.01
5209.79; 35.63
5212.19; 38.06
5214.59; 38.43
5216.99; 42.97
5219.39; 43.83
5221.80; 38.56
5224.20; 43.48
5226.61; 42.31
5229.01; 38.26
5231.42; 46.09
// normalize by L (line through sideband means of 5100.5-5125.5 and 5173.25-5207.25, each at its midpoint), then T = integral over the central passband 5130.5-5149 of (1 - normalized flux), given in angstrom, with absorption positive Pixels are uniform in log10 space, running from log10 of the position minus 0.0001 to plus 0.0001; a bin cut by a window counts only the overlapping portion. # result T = 1.2 angstrom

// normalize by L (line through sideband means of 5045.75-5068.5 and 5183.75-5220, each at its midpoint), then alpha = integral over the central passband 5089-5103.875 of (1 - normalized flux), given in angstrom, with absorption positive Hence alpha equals 0.15 angstrom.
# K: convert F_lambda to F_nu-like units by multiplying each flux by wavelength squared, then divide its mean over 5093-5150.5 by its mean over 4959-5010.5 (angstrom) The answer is 0.89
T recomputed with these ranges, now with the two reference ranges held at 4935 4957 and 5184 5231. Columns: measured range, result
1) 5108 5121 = 1.3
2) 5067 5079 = 2.3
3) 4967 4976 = 0.0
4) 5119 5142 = 1.9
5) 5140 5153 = 1.8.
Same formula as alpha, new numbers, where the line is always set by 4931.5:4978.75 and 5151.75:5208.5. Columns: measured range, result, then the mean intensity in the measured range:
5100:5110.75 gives 1.5 angstrom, 34.6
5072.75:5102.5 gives 4.3 angstrom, 34.8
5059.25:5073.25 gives 2.2 angstrom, 34.8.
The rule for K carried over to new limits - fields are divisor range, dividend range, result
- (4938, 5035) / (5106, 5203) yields 0.92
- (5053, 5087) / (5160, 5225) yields 1.17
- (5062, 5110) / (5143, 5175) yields 1.11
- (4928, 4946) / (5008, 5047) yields 0.97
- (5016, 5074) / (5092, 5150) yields 0.97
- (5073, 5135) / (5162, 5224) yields 1.11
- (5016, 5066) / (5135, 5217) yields 1.00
